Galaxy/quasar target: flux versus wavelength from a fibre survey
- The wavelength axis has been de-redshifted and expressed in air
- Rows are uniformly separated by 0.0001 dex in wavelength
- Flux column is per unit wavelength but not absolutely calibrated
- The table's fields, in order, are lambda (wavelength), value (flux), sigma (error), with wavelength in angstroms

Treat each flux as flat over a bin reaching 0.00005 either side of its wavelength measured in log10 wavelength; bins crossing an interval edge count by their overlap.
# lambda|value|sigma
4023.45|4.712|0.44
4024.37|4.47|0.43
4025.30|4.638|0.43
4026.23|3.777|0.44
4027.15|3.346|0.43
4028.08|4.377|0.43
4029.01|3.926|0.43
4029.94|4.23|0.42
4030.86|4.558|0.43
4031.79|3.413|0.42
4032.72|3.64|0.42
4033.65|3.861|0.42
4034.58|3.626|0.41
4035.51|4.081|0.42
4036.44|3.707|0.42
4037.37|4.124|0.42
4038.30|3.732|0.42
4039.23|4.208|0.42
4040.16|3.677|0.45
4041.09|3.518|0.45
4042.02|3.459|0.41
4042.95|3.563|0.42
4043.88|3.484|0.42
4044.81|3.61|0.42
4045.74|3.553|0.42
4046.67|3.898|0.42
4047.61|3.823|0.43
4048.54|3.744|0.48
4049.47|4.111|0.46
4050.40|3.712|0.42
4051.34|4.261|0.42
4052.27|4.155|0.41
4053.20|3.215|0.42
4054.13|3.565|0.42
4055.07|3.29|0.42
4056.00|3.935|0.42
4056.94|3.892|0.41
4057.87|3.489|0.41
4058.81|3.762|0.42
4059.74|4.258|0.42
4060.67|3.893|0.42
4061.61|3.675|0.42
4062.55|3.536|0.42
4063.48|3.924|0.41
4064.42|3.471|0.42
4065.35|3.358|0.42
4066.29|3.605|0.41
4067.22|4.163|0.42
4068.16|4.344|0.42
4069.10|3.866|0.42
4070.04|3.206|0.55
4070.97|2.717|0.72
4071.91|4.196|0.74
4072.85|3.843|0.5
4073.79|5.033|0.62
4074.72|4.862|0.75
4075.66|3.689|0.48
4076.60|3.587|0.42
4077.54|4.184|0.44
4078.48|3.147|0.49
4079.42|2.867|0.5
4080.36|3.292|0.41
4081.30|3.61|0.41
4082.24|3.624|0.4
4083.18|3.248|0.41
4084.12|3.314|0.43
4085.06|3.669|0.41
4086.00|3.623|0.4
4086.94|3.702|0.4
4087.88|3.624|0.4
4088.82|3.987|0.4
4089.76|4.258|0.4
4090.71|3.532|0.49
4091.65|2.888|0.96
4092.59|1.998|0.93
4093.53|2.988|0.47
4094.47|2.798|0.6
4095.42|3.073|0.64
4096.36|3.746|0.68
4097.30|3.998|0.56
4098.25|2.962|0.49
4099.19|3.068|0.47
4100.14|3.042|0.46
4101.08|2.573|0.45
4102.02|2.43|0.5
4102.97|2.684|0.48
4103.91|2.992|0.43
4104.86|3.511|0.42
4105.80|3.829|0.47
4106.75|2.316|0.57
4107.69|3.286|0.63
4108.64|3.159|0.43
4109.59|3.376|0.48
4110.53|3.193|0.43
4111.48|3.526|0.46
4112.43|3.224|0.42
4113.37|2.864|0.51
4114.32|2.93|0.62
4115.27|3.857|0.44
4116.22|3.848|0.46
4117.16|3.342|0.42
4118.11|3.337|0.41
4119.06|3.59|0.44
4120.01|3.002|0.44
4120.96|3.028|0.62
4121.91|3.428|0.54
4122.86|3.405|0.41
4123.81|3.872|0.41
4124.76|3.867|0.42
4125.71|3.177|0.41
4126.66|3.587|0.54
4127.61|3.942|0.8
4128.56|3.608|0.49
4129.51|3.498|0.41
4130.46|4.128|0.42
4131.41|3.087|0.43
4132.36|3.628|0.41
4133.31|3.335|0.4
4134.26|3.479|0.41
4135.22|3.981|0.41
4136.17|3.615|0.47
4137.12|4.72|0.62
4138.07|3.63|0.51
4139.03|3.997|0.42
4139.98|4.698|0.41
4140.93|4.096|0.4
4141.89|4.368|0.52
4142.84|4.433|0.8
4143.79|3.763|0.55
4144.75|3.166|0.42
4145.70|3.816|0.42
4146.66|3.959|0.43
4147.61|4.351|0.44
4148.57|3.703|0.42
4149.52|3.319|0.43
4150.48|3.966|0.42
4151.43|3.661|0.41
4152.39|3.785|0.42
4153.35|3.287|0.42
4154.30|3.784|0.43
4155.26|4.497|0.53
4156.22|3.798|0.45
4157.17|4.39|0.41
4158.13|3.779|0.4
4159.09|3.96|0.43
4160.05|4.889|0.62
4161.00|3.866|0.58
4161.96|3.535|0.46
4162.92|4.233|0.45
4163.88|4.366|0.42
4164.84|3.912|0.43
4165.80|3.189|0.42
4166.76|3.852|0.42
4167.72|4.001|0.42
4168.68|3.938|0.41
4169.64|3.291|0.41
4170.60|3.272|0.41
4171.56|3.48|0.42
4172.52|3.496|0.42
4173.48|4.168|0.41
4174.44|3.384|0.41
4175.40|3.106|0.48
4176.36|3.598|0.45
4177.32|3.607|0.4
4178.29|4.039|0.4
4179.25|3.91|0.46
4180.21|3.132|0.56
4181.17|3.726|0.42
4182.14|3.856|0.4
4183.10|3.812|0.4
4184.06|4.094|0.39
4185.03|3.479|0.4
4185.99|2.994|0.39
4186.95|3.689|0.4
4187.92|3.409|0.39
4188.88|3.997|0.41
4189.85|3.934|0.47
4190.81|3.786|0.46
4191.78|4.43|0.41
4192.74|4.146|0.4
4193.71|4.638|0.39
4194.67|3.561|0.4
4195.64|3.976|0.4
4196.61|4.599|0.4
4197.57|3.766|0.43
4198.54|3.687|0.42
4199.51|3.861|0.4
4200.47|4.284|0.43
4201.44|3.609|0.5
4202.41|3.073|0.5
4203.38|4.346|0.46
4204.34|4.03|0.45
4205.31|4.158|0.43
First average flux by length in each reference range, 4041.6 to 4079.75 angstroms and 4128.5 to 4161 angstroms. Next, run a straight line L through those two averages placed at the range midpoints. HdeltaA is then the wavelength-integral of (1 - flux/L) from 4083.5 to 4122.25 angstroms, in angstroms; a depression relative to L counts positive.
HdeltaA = 5.7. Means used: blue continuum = 3.76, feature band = 3.26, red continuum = 3.89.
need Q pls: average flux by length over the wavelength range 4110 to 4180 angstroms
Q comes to 3.72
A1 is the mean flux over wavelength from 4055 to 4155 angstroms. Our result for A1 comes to 3.57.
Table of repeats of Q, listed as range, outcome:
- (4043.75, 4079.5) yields 3.78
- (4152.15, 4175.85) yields 3.81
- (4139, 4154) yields 3.9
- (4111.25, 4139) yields 3.54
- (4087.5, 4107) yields 3.16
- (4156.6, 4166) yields 4.03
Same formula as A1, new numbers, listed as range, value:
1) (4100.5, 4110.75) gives 3.03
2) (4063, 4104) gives 3.48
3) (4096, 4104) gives 3.05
